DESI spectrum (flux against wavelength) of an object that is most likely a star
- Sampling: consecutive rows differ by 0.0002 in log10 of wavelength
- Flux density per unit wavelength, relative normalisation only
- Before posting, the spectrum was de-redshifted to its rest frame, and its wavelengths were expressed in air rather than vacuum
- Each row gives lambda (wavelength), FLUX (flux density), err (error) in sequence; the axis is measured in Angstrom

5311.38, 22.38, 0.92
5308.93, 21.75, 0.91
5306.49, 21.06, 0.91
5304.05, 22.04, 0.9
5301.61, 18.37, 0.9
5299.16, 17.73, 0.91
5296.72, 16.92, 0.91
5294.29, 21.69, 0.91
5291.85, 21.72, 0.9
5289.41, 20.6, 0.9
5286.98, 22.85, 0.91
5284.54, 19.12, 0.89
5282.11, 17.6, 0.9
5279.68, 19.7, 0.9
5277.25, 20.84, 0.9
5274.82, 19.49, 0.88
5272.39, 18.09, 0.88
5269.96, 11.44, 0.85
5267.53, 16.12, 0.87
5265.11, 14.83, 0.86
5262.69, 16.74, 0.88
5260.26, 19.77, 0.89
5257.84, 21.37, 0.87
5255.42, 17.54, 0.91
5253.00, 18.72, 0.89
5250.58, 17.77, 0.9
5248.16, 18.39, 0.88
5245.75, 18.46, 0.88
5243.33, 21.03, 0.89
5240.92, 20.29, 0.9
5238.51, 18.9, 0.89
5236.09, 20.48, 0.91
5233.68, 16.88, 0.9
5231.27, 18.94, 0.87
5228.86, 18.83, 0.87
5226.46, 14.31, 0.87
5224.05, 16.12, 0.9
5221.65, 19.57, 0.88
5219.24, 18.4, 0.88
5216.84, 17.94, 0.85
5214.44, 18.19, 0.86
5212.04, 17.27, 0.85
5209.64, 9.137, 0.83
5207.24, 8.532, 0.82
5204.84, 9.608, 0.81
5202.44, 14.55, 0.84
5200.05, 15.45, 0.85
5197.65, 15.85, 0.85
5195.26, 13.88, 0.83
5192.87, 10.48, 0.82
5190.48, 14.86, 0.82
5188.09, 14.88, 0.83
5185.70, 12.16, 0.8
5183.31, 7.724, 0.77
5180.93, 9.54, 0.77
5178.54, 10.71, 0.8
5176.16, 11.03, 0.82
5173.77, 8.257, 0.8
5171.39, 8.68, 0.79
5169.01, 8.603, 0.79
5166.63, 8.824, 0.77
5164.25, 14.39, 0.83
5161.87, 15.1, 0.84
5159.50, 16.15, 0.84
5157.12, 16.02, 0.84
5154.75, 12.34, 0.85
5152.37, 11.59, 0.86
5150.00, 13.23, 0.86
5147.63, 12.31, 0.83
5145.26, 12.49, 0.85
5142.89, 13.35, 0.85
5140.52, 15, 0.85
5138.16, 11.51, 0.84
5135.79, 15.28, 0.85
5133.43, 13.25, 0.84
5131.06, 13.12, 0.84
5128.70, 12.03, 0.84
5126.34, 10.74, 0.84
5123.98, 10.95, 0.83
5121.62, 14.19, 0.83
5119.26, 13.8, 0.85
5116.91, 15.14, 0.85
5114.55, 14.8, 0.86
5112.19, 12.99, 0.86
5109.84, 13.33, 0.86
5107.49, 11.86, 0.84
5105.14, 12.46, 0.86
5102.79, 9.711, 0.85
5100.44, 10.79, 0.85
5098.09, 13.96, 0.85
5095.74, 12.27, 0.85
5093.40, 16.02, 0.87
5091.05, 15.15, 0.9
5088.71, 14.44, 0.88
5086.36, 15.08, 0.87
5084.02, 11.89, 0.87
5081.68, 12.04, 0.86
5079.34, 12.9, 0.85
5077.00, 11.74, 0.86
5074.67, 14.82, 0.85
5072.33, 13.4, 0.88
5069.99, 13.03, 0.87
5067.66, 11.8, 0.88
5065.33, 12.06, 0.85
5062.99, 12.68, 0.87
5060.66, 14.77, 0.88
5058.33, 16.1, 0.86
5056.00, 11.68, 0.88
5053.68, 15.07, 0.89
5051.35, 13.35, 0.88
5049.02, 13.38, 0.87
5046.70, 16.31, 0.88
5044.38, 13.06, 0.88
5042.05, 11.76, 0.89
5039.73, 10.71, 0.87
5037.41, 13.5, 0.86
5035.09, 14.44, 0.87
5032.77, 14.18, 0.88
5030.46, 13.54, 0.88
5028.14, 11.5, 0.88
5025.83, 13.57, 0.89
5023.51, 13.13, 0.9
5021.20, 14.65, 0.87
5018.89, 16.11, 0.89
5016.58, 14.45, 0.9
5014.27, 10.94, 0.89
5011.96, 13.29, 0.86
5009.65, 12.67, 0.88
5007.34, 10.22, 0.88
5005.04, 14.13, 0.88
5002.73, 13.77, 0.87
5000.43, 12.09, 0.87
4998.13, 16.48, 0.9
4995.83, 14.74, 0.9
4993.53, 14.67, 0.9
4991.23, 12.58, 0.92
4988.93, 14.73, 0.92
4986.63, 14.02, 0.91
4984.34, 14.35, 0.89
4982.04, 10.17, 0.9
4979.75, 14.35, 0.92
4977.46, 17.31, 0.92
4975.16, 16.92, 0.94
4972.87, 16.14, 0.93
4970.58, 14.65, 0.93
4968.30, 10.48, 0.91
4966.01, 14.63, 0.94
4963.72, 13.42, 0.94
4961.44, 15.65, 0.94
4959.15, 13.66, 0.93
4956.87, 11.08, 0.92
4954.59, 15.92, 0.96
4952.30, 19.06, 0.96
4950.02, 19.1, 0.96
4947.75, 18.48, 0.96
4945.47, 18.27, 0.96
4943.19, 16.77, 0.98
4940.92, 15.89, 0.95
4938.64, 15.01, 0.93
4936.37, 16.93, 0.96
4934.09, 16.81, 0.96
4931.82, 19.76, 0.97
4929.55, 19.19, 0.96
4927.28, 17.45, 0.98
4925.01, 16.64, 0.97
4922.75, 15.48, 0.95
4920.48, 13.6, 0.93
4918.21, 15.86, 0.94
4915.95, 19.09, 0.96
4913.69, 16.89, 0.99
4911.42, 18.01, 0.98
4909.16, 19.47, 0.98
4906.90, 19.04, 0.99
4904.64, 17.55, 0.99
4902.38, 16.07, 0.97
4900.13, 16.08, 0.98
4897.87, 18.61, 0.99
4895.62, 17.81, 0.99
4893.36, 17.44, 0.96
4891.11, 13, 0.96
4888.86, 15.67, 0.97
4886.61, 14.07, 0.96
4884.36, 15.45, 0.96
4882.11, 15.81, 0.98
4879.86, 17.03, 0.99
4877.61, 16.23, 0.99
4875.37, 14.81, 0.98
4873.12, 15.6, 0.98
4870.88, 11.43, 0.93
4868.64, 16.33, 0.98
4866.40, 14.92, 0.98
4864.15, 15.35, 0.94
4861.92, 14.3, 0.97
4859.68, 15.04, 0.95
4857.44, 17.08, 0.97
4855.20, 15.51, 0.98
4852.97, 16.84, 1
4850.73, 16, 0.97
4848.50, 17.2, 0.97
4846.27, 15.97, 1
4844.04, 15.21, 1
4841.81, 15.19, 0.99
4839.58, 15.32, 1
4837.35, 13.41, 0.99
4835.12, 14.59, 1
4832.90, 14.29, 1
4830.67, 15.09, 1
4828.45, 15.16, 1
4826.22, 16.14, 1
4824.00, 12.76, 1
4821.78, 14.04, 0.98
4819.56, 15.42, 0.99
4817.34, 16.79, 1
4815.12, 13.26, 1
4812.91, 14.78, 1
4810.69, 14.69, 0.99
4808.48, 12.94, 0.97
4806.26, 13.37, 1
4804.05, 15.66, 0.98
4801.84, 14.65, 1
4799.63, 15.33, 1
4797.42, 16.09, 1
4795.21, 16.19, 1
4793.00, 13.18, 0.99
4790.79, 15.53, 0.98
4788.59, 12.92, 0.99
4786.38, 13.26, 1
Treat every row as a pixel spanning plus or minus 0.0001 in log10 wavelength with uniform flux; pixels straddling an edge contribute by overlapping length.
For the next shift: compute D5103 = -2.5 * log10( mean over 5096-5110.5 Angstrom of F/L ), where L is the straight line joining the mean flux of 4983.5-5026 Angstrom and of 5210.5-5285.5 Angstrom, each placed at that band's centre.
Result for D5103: 0.28 mag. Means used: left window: 13.7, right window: 18.1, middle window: 12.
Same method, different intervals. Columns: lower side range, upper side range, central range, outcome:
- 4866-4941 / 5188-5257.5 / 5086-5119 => 0.225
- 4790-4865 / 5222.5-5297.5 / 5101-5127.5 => 0.343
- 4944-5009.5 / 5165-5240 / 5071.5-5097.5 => 0.051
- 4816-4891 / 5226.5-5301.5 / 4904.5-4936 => -0.109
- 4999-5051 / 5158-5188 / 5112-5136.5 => -0.125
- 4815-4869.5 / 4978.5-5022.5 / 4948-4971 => -0.065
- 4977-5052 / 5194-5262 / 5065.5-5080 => 0.127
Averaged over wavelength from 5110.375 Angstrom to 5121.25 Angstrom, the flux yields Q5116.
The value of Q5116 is 14.1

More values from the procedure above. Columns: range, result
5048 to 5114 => 13.2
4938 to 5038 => 14.4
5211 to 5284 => 18.1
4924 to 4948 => 17.3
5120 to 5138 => 12.7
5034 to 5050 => 13.3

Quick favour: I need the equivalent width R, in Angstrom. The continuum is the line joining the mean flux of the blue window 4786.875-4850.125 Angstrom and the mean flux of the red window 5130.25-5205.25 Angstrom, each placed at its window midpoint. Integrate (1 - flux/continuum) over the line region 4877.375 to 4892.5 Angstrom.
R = -1.0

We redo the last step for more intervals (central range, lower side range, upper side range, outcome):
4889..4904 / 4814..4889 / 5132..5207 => -1.69 Angstrom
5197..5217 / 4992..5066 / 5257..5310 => 4.14 Angstrom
